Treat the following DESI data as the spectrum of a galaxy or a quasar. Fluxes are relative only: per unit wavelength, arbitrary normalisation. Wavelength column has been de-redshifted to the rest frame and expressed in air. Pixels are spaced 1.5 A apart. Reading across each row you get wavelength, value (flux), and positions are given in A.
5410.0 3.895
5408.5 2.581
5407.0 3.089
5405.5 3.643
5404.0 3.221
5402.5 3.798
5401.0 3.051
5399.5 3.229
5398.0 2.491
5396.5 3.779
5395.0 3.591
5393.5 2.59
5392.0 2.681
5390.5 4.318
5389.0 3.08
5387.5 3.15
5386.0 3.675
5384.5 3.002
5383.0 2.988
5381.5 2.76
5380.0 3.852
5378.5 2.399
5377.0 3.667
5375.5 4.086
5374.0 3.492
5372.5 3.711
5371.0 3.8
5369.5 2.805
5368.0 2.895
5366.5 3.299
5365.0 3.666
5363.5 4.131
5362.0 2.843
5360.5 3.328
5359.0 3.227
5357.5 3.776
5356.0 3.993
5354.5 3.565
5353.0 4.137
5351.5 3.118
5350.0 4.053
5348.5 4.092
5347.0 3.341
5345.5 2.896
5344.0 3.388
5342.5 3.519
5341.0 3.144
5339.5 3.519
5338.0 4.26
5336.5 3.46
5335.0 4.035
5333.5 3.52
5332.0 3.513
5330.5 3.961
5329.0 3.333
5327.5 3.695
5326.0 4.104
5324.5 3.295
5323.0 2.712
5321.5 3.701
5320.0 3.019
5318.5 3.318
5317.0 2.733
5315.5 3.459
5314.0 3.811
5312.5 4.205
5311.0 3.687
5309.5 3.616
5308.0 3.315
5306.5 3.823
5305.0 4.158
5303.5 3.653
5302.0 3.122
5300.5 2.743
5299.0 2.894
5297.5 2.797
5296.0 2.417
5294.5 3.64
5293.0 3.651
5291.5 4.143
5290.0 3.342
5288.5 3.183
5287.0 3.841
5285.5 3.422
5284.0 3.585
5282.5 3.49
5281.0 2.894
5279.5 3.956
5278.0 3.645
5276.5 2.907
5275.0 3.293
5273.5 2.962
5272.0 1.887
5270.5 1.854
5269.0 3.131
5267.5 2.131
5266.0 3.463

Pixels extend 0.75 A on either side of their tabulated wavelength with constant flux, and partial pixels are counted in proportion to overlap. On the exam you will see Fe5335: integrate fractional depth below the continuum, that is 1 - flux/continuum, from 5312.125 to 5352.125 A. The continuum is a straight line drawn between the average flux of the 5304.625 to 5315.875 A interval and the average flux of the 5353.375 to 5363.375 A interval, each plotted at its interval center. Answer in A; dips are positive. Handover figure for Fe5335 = 1.4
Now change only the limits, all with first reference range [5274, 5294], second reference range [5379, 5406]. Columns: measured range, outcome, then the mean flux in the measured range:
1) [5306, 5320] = -0.38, 3.52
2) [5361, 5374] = -0.34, 3.4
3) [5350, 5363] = -0.81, 3.54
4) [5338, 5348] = -0.09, 3.39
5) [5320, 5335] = -0.63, 3.54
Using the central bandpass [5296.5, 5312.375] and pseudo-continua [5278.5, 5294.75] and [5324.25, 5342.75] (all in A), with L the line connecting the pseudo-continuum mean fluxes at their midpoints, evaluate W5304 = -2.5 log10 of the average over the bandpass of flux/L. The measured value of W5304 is 0.061 mag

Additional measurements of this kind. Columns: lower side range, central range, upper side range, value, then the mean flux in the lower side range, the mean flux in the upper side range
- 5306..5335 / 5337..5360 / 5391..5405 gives -0.060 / 3.53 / 3.19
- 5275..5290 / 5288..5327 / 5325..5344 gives 0.040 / 3.42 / 3.66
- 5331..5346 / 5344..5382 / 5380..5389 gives -0.043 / 3.54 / 3.17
